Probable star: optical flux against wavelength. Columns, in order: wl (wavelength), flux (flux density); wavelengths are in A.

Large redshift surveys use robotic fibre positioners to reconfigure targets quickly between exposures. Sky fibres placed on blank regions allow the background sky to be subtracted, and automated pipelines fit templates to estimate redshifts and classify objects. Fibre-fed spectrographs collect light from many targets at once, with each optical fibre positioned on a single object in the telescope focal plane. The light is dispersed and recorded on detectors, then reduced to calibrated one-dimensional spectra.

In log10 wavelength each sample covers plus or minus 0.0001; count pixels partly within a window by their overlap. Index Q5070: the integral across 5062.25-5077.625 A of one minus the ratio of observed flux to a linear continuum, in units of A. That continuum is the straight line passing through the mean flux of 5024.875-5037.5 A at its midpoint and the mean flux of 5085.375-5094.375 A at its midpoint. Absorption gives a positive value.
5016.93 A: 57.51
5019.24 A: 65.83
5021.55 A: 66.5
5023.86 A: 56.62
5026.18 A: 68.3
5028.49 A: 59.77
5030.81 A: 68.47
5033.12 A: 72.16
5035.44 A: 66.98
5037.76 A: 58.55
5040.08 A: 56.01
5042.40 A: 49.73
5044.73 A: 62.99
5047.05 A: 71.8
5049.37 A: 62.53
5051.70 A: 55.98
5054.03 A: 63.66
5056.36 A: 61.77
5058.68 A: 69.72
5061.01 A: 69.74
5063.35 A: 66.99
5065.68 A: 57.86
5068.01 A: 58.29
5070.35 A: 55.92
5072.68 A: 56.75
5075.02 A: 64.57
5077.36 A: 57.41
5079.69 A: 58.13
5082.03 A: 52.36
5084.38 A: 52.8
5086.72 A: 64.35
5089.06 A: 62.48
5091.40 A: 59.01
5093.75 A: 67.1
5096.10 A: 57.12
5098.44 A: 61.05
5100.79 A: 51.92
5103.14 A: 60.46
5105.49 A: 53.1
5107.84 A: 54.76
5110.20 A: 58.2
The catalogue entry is 1.0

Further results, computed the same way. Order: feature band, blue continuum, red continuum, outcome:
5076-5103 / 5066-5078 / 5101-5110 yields -0.7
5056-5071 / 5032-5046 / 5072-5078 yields -0.7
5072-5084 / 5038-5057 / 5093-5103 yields 0.4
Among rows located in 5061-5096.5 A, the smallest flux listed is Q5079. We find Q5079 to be 52.36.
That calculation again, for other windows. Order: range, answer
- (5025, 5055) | 49.73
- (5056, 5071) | 55.92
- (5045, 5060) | 55.98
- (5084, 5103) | 51.92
